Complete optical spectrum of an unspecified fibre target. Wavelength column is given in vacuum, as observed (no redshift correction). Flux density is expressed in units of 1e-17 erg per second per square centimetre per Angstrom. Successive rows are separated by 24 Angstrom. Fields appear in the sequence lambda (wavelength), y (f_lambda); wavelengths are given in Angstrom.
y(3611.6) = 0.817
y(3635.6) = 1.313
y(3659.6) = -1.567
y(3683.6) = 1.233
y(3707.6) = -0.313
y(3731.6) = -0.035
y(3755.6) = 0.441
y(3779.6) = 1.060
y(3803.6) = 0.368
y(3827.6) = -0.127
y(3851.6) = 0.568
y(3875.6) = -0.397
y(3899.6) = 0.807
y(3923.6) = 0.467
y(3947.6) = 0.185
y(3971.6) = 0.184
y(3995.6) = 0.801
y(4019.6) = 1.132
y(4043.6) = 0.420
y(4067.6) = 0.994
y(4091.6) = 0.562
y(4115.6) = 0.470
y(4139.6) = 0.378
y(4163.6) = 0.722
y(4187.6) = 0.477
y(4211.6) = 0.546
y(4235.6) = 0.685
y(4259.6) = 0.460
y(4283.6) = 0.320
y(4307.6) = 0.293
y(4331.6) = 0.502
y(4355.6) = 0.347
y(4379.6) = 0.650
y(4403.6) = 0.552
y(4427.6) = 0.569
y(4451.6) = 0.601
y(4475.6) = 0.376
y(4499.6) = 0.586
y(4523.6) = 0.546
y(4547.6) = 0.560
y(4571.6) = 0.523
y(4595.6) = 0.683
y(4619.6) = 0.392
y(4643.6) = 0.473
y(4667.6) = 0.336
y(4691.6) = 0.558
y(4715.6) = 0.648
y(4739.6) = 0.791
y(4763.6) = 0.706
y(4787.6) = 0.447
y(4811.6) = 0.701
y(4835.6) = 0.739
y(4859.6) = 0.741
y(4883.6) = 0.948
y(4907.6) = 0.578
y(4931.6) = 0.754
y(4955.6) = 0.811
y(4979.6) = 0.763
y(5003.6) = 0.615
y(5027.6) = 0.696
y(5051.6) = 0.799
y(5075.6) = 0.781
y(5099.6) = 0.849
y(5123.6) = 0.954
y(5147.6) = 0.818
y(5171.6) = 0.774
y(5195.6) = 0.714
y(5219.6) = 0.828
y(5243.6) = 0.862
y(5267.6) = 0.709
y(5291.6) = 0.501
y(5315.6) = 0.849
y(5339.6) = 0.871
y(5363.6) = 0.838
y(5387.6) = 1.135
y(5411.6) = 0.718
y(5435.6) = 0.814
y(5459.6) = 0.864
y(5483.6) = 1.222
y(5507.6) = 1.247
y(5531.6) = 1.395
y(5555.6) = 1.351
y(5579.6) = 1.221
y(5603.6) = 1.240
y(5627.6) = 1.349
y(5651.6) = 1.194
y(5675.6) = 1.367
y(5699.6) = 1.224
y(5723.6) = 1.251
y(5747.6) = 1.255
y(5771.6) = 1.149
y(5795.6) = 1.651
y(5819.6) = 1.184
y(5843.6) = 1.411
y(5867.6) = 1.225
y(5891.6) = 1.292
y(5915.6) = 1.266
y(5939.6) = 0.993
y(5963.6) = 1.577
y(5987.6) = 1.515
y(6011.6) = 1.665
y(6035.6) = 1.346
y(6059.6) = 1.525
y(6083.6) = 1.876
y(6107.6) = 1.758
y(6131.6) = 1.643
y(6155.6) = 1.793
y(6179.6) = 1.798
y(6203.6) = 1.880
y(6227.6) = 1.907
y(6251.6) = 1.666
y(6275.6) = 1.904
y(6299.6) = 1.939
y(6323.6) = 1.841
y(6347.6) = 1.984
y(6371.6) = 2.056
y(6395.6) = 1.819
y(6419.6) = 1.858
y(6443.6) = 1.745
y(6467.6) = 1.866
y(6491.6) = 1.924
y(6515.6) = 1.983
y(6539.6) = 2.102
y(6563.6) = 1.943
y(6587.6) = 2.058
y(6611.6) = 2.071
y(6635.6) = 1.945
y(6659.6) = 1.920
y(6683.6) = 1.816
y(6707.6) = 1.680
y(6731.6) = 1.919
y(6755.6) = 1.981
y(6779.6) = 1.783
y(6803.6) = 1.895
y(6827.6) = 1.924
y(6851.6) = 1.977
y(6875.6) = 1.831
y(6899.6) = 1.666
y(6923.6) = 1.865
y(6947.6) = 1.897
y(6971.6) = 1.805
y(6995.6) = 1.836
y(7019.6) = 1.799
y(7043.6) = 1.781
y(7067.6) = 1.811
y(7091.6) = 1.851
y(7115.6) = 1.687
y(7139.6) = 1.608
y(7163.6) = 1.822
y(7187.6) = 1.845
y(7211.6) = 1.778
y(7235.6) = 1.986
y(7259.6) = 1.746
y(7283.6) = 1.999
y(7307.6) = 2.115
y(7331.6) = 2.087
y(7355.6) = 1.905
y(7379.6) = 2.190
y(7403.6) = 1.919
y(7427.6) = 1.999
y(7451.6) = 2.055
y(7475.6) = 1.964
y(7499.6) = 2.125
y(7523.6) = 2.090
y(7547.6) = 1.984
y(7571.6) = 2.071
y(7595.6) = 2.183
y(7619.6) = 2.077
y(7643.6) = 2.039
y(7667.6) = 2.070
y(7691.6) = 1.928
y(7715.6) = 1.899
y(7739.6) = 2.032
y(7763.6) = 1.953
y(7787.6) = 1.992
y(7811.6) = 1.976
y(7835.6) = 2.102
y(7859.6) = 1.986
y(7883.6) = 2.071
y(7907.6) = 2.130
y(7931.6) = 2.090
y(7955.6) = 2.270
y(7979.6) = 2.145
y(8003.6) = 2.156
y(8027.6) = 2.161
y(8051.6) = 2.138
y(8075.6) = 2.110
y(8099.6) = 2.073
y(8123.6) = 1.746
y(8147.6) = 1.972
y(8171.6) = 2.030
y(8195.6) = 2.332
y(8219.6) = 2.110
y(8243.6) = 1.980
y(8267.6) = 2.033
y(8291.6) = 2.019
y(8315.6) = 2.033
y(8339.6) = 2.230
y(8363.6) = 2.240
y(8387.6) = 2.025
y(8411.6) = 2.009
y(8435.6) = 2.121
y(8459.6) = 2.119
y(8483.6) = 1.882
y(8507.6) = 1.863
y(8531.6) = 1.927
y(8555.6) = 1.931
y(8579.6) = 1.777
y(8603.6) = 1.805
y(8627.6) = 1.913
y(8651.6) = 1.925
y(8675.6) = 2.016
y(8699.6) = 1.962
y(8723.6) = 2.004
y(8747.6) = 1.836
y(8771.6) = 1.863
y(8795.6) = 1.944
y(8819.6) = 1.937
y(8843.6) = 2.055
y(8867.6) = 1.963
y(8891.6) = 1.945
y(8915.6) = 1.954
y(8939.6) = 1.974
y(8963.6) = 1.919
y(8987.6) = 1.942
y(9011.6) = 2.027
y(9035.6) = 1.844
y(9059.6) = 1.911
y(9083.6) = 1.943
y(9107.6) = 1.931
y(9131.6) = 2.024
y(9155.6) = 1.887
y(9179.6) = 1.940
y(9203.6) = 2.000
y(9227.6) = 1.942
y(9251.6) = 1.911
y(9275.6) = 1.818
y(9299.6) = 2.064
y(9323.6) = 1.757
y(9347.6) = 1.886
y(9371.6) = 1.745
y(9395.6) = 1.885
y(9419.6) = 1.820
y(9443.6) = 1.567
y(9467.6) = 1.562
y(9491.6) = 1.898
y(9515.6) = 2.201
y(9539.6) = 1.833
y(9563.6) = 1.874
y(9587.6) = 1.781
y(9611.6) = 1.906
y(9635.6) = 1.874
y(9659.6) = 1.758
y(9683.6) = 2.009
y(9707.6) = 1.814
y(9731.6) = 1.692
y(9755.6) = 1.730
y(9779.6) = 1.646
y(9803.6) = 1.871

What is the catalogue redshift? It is 0.377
